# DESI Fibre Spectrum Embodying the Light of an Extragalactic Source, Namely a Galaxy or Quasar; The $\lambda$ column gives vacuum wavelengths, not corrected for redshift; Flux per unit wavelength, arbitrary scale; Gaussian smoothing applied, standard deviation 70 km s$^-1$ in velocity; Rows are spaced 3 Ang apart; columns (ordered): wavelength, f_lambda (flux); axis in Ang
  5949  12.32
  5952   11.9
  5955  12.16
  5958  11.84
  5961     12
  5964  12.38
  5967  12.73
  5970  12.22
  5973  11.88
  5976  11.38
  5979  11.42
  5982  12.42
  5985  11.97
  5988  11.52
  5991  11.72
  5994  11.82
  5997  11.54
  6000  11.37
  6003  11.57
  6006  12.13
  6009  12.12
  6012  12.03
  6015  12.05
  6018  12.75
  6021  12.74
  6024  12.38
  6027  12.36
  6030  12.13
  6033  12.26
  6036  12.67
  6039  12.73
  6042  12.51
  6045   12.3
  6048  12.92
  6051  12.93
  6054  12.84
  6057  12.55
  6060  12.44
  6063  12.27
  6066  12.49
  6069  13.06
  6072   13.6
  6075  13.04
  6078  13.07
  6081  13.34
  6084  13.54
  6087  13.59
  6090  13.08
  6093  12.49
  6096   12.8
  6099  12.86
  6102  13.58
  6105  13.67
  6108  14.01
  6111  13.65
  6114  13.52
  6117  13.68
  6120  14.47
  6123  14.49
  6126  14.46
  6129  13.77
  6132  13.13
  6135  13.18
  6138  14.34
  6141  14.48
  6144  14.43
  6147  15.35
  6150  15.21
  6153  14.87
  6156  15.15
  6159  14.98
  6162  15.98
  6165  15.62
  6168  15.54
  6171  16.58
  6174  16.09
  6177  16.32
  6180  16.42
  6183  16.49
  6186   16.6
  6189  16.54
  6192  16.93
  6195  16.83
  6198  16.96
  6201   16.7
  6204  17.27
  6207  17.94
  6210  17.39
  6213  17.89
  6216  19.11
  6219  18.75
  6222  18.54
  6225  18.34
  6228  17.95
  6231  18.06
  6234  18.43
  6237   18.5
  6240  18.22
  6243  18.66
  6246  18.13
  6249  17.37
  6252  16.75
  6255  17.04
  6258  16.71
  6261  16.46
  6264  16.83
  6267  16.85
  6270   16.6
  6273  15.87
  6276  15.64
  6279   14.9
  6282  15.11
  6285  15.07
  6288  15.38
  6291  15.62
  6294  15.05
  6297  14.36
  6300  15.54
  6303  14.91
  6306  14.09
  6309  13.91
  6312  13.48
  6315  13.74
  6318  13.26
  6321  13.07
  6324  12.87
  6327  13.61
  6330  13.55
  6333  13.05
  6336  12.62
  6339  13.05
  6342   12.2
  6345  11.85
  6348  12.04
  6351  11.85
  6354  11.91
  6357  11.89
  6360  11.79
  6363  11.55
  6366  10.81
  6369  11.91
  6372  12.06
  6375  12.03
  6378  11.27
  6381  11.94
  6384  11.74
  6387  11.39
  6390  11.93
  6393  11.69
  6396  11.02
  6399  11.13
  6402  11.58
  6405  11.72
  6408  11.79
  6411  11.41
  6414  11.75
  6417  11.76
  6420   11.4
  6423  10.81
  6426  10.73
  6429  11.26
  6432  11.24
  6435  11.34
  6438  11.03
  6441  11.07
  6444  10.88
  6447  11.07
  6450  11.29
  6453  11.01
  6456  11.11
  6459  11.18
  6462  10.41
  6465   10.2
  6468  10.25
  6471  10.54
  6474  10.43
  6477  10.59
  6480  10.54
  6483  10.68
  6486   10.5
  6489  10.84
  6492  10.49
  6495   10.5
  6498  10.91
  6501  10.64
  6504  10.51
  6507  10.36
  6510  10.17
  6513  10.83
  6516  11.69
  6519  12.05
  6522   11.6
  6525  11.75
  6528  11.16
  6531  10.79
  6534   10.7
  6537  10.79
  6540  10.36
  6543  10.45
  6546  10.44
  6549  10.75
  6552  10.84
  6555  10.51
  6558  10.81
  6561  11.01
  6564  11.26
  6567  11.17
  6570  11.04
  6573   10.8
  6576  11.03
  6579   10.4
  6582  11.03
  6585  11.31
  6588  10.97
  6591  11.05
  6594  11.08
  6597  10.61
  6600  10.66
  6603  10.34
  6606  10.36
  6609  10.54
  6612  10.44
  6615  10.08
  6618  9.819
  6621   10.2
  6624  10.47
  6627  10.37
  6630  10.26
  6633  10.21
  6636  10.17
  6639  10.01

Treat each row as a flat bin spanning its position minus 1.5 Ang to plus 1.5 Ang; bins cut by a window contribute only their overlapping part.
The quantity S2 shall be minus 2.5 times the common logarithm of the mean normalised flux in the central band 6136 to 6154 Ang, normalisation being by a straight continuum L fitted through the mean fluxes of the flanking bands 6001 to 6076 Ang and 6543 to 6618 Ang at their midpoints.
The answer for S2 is -0.21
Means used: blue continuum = 12.5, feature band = 14.7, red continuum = 10.7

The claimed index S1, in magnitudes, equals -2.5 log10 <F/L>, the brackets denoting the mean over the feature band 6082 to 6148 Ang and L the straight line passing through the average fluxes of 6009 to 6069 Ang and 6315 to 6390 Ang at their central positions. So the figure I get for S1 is -0.11 mag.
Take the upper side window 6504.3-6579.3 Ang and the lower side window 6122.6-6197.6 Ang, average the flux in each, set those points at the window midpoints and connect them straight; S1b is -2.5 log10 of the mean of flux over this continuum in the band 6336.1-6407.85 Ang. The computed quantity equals 0.10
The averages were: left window 15.4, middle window 11.8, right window 10.9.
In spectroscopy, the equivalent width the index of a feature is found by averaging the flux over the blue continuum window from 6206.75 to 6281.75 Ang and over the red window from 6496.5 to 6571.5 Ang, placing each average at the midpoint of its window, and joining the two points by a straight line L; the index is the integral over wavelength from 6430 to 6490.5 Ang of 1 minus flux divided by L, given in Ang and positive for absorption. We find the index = 8.4 Ang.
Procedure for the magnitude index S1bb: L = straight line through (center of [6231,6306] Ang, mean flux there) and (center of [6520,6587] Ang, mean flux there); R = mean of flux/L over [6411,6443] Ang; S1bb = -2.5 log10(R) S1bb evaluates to 0.187 mag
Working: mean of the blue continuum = 16.4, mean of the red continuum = 10.9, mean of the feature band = 11.2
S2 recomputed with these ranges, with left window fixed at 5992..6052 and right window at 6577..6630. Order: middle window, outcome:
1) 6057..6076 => -0.06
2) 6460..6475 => 0.06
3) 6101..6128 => -0.16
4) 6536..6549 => 0.02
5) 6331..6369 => -0.07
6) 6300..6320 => -0.22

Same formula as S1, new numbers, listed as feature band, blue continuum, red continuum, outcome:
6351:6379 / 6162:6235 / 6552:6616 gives 0.227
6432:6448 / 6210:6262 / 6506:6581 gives 0.195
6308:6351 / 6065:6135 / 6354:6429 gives -0.088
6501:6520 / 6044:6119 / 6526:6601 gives 0.021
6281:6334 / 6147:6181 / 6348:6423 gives -0.091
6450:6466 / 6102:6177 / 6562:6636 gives 0.097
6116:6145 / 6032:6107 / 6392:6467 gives -0.116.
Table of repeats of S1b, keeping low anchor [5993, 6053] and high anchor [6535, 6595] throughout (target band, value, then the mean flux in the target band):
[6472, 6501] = 0.045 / 10.6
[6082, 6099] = -0.085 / 13.1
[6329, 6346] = -0.114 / 12.7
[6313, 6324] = -0.158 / 13.3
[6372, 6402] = -0.026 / 11.6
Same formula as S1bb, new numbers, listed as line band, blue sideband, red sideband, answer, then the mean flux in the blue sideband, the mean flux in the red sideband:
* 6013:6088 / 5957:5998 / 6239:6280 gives 0.04 mag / 11.9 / 16.9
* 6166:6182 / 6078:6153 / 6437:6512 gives -0.21 mag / 13.8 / 10.7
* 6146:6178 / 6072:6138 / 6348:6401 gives -0.19 mag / 13.5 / 11.7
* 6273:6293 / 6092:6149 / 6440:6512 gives -0.23 mag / 13.8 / 10.7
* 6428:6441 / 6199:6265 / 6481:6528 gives 0.13 mag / 17.8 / 10.9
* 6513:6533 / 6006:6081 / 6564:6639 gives -0.05 mag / 12.6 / 10.6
